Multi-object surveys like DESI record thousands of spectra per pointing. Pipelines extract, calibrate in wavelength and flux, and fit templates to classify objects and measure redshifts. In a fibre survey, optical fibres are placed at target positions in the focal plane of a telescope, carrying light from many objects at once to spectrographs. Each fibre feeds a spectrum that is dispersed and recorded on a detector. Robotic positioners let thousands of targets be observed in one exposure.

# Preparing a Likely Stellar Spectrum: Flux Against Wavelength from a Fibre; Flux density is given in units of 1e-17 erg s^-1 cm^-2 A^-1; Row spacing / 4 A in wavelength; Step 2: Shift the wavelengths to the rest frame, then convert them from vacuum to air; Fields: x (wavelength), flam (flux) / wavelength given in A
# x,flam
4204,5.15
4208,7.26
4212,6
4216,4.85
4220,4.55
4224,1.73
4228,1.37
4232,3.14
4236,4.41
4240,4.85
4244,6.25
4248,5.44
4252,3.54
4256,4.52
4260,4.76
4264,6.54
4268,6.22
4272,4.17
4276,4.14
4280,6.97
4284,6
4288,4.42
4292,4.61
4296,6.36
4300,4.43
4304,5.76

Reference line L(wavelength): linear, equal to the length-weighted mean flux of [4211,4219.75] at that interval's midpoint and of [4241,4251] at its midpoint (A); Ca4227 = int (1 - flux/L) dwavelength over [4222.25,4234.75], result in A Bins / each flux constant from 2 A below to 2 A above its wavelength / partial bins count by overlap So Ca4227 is 7.3 A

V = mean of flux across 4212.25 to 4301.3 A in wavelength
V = 4.72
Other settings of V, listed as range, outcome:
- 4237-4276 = 5.07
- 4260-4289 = 5.48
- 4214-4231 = 3.13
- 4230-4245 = 4.56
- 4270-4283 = 5.16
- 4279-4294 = 5.4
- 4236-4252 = 5.13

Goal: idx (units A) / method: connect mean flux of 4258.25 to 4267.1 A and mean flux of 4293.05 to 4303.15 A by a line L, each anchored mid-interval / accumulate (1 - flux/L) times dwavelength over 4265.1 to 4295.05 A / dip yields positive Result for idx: 1.4 A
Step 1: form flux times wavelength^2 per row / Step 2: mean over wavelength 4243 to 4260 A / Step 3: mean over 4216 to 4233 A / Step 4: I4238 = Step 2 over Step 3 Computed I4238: 1.68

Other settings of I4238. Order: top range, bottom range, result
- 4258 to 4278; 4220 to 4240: 1.71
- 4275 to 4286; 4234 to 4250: 1.14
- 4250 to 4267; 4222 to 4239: 1.79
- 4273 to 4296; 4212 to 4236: 1.57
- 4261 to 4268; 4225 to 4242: 1.88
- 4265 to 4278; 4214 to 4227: 1.44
